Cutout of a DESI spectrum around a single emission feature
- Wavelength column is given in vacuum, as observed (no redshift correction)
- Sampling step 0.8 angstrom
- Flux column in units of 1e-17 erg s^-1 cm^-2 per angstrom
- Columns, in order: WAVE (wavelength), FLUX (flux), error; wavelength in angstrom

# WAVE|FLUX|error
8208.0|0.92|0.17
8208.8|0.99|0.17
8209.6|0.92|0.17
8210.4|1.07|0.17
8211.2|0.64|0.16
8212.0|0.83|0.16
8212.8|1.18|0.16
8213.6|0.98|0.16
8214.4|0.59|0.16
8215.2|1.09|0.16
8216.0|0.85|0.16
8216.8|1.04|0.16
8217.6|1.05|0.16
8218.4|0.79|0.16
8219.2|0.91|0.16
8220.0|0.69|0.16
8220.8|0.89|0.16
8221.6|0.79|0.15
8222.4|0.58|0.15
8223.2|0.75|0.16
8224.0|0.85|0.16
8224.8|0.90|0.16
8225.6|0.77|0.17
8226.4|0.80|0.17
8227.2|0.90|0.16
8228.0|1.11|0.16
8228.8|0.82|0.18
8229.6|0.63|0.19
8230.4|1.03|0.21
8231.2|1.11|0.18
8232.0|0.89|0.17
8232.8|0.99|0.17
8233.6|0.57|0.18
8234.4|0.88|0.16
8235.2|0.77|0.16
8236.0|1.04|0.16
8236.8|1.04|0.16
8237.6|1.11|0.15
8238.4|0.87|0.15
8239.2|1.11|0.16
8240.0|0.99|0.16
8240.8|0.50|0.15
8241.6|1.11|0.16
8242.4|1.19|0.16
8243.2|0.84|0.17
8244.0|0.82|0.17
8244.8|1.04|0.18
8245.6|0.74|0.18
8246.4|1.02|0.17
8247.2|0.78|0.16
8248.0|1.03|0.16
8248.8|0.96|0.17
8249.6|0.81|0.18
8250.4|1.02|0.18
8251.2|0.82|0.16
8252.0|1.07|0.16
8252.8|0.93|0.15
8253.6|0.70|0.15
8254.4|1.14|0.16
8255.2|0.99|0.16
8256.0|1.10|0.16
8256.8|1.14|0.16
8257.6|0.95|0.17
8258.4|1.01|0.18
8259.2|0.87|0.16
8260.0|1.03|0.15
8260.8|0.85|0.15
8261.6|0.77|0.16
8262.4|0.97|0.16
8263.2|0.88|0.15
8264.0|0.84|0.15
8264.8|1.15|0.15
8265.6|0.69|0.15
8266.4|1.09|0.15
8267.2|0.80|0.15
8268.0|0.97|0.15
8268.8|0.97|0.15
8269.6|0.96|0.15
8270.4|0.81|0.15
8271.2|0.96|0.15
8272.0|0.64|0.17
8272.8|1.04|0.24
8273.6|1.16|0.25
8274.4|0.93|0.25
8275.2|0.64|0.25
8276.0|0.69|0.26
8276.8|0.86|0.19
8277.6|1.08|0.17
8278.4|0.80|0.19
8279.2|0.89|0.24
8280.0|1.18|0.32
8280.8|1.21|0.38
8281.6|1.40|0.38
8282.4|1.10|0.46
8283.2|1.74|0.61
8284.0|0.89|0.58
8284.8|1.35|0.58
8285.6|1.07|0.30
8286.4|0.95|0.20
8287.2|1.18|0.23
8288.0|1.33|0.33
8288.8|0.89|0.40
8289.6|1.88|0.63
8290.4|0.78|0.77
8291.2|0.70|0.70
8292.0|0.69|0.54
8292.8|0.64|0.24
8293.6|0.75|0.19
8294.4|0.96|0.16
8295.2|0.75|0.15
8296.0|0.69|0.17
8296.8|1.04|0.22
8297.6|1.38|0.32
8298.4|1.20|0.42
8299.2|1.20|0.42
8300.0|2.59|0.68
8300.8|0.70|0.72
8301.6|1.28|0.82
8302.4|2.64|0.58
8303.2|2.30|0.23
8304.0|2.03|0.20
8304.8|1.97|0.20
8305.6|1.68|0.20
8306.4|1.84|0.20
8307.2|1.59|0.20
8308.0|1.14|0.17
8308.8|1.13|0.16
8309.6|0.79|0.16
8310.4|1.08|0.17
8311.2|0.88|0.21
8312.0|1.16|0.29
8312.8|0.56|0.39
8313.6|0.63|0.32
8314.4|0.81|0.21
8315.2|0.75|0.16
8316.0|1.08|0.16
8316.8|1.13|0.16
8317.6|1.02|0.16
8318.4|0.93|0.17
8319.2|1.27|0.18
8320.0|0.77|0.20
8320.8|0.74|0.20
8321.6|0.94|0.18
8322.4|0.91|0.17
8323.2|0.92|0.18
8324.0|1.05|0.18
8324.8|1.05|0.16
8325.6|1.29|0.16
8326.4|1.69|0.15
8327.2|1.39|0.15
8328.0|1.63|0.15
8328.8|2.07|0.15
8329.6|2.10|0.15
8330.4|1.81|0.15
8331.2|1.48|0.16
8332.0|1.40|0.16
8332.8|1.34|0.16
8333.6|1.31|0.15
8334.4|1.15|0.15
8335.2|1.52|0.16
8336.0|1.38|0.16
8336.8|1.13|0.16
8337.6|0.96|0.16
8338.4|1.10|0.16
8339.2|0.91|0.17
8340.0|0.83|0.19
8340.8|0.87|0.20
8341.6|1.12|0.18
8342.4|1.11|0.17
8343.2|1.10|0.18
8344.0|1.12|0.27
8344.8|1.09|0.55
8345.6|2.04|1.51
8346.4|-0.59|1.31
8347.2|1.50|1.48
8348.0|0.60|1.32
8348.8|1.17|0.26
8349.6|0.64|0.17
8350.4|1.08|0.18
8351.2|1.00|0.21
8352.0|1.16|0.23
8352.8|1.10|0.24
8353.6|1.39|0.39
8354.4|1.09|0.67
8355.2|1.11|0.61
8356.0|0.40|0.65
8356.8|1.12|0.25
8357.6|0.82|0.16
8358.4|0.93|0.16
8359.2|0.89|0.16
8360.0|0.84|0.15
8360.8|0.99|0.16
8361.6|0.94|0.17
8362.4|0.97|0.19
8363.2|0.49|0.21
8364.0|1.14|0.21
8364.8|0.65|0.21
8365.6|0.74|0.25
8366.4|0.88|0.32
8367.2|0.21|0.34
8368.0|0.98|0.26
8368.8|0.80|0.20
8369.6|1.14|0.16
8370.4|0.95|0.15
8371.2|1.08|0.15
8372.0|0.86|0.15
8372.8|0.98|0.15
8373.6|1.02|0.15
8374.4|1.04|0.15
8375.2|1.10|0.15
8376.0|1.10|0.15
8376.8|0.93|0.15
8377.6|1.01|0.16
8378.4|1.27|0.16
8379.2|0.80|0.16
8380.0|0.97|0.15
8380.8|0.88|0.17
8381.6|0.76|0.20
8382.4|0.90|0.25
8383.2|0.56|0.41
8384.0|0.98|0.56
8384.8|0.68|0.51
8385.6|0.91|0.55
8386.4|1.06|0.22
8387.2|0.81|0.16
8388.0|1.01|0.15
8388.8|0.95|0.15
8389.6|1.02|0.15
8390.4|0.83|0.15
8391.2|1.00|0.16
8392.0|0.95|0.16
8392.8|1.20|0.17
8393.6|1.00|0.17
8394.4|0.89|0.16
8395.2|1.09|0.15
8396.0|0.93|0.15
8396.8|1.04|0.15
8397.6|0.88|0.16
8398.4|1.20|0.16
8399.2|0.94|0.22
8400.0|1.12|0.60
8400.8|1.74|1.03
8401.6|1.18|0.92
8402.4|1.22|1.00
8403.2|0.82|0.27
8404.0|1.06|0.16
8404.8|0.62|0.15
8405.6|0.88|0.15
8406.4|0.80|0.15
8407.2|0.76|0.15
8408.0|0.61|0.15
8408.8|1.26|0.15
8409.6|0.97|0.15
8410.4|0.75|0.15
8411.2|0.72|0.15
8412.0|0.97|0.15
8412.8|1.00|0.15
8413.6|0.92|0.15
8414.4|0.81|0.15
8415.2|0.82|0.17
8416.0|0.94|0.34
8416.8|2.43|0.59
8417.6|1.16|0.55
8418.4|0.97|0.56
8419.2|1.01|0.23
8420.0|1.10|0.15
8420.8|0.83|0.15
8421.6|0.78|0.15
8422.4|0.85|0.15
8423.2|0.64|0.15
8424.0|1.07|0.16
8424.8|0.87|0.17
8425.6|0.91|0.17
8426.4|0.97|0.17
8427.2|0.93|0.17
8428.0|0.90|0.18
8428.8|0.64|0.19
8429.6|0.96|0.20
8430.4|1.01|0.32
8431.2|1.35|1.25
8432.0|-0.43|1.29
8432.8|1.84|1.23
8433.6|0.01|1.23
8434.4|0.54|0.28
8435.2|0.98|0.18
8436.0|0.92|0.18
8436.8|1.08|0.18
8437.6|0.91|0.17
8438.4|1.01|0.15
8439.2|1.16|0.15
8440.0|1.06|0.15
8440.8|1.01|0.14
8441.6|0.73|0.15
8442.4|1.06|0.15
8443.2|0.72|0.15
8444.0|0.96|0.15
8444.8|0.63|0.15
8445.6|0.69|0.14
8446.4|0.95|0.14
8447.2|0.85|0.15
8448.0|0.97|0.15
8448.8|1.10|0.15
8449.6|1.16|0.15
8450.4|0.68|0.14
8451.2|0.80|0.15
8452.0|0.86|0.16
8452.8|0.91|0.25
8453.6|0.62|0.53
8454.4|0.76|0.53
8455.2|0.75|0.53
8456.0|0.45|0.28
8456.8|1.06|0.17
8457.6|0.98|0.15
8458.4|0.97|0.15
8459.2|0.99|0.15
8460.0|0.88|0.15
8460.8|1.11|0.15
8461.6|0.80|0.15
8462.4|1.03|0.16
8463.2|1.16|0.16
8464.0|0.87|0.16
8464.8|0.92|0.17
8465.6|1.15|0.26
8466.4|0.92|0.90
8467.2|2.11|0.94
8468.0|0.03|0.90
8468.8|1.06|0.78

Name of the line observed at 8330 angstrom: [N II] 6583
